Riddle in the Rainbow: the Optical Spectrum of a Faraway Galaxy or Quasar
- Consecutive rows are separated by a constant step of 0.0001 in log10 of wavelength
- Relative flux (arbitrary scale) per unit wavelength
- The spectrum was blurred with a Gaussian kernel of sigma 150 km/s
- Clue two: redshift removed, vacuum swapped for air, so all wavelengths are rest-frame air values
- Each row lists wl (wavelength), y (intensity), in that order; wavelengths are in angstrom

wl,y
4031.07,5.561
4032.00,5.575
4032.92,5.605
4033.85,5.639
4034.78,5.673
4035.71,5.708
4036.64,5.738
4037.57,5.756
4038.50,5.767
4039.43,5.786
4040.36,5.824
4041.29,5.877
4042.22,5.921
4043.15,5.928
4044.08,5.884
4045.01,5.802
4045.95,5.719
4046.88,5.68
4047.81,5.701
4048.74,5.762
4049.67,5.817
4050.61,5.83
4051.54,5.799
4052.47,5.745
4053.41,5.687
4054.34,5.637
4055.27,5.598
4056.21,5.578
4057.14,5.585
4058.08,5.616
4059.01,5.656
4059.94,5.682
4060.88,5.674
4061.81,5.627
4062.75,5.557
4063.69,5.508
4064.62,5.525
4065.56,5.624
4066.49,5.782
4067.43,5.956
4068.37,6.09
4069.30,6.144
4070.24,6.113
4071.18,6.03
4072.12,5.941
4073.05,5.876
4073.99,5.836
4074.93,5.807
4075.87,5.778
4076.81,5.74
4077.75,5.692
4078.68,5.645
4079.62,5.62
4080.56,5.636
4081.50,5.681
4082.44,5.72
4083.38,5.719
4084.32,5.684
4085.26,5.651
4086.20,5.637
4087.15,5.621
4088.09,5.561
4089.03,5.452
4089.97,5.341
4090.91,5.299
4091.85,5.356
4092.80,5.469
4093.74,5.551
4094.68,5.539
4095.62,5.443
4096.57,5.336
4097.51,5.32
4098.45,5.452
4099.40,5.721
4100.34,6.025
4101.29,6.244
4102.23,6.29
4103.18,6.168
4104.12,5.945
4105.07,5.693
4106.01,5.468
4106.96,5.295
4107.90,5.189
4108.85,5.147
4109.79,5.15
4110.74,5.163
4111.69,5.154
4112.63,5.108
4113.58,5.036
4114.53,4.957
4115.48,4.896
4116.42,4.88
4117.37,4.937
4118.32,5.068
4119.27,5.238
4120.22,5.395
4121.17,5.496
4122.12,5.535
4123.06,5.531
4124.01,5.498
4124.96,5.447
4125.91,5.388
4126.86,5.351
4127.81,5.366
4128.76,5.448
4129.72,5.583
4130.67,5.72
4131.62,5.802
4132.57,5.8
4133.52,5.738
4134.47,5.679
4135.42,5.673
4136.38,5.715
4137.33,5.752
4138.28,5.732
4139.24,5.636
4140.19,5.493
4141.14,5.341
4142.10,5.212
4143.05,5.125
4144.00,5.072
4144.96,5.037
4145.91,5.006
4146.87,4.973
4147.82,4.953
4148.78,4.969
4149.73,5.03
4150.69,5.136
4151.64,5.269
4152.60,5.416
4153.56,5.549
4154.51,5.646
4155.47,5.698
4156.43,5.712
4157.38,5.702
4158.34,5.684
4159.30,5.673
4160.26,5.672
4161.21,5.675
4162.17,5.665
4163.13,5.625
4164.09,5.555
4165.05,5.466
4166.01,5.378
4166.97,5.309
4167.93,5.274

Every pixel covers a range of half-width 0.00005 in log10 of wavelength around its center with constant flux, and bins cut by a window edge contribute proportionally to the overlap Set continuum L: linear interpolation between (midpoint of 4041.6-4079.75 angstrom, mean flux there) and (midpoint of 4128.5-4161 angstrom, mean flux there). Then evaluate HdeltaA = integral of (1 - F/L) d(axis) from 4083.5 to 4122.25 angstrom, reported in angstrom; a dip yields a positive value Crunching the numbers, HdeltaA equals 1.21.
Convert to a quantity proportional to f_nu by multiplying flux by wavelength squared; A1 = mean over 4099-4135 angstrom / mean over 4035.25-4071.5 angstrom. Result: 0.98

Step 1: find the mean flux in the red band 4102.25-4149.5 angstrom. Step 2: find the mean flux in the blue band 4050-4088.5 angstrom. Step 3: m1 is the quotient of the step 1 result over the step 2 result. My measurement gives 0.9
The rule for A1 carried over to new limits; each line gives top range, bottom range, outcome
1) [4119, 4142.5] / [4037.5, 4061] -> 1.00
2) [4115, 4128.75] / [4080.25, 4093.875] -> 0.97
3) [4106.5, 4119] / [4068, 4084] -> 0.89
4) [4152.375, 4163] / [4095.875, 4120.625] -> 1.07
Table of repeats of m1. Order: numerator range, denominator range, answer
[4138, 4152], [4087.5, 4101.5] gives 0.94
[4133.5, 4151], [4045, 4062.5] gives 0.94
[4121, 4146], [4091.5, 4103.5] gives 0.97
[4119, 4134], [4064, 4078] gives 0.94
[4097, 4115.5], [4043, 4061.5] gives 0.96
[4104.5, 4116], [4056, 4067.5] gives 0.92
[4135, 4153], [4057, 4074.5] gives 0.91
